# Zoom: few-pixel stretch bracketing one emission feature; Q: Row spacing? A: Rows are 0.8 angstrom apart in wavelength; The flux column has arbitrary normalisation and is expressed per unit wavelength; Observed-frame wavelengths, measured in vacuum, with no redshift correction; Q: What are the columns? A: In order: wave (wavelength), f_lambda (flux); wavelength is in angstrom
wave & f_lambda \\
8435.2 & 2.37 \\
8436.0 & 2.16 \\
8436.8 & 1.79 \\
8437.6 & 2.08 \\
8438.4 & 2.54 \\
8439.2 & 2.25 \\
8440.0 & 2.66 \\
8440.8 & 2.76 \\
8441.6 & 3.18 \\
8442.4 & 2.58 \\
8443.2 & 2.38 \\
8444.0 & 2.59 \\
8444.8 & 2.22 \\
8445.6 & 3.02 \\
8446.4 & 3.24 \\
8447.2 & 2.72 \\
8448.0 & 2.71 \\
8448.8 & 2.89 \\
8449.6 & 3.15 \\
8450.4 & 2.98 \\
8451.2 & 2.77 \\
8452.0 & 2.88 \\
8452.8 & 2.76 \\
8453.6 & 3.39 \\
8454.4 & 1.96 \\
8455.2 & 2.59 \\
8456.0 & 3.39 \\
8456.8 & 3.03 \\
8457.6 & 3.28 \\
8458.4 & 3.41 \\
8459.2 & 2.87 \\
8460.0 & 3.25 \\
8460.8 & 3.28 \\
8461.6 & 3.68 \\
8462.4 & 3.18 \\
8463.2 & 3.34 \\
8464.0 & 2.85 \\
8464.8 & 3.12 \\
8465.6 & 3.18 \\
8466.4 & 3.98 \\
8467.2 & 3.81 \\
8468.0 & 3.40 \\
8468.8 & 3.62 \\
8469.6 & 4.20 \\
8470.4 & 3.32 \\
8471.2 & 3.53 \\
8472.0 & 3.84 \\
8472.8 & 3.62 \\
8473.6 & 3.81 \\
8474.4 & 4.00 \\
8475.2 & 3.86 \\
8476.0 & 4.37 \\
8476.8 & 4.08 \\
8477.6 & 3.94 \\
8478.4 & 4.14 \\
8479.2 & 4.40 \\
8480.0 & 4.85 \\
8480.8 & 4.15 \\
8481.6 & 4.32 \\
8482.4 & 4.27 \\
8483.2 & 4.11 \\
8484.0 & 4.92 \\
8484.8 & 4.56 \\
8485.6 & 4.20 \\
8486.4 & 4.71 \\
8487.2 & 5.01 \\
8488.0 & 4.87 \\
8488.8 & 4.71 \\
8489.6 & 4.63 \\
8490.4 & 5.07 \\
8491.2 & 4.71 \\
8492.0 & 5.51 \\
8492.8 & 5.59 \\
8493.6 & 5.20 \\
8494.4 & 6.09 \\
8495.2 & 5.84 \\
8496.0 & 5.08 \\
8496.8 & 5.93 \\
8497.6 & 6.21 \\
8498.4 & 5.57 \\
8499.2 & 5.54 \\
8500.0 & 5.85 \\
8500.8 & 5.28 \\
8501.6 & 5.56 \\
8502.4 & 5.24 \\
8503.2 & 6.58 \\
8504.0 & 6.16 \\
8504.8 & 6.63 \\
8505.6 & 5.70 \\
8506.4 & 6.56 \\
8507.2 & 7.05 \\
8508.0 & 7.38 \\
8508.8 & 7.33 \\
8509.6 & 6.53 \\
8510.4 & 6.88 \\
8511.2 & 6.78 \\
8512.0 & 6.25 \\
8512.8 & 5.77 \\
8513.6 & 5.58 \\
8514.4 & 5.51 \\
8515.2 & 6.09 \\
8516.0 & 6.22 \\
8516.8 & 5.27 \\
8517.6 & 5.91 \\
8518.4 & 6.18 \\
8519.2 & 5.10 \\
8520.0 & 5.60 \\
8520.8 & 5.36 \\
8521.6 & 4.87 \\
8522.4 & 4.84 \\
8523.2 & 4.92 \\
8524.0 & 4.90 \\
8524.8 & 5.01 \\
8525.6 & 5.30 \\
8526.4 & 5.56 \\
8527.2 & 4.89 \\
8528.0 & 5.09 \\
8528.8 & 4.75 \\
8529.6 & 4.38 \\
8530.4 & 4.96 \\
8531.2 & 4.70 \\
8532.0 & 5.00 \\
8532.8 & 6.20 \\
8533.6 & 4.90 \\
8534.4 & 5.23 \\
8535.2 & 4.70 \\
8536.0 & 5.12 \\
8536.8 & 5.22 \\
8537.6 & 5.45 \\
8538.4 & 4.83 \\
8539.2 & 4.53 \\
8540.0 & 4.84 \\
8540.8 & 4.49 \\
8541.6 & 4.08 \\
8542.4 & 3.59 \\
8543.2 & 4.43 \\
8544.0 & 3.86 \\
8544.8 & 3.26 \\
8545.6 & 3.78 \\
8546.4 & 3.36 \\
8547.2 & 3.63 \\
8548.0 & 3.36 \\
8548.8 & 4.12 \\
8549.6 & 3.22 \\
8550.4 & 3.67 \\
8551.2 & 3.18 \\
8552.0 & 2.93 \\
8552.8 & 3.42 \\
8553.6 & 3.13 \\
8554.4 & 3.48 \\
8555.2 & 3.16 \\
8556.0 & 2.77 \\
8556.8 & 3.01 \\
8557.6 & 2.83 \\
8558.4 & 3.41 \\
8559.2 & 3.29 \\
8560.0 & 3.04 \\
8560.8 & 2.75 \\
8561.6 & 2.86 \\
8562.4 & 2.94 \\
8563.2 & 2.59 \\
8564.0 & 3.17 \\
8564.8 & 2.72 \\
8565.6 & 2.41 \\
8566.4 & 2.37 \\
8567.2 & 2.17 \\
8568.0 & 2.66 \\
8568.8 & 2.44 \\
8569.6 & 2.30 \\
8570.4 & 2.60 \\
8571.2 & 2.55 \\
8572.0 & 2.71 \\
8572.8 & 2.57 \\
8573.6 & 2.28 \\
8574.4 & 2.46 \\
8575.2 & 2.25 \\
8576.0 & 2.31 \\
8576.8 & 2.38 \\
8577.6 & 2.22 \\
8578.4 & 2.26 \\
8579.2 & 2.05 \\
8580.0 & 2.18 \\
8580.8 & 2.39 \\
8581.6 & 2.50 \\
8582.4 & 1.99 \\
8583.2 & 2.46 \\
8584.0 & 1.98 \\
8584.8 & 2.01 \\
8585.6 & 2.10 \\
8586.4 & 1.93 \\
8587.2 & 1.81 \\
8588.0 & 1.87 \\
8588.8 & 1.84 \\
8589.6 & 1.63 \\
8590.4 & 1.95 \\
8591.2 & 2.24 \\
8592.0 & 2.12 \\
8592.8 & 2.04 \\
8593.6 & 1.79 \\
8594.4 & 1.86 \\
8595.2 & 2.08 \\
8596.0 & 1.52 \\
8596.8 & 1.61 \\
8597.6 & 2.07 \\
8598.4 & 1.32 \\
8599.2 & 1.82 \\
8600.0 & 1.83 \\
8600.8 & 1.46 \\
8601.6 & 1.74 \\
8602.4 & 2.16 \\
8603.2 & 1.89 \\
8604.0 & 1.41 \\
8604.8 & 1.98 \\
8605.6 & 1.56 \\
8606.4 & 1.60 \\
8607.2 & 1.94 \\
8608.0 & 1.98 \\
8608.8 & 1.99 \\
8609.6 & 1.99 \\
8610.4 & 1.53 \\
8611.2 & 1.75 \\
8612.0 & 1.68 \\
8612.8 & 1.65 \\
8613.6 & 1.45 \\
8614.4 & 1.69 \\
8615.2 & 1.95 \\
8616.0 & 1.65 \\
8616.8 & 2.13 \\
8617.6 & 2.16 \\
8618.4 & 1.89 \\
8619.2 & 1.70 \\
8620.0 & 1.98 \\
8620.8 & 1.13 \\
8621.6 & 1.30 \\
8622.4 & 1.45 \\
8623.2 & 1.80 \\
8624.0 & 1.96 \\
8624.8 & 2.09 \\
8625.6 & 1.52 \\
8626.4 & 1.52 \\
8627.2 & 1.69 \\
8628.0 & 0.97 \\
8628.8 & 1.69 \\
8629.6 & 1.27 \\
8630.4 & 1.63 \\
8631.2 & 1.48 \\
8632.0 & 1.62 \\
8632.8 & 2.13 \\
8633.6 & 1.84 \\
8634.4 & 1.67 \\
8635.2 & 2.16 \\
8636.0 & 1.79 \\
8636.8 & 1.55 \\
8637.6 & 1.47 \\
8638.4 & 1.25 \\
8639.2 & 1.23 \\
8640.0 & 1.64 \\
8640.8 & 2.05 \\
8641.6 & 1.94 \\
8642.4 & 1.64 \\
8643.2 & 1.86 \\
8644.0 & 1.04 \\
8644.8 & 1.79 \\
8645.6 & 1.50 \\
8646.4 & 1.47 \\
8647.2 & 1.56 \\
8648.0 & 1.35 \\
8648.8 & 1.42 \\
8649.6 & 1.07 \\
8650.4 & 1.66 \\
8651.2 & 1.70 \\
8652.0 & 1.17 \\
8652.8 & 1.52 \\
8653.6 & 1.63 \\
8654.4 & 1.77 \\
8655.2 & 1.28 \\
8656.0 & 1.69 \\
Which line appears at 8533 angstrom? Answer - [N II] 6583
